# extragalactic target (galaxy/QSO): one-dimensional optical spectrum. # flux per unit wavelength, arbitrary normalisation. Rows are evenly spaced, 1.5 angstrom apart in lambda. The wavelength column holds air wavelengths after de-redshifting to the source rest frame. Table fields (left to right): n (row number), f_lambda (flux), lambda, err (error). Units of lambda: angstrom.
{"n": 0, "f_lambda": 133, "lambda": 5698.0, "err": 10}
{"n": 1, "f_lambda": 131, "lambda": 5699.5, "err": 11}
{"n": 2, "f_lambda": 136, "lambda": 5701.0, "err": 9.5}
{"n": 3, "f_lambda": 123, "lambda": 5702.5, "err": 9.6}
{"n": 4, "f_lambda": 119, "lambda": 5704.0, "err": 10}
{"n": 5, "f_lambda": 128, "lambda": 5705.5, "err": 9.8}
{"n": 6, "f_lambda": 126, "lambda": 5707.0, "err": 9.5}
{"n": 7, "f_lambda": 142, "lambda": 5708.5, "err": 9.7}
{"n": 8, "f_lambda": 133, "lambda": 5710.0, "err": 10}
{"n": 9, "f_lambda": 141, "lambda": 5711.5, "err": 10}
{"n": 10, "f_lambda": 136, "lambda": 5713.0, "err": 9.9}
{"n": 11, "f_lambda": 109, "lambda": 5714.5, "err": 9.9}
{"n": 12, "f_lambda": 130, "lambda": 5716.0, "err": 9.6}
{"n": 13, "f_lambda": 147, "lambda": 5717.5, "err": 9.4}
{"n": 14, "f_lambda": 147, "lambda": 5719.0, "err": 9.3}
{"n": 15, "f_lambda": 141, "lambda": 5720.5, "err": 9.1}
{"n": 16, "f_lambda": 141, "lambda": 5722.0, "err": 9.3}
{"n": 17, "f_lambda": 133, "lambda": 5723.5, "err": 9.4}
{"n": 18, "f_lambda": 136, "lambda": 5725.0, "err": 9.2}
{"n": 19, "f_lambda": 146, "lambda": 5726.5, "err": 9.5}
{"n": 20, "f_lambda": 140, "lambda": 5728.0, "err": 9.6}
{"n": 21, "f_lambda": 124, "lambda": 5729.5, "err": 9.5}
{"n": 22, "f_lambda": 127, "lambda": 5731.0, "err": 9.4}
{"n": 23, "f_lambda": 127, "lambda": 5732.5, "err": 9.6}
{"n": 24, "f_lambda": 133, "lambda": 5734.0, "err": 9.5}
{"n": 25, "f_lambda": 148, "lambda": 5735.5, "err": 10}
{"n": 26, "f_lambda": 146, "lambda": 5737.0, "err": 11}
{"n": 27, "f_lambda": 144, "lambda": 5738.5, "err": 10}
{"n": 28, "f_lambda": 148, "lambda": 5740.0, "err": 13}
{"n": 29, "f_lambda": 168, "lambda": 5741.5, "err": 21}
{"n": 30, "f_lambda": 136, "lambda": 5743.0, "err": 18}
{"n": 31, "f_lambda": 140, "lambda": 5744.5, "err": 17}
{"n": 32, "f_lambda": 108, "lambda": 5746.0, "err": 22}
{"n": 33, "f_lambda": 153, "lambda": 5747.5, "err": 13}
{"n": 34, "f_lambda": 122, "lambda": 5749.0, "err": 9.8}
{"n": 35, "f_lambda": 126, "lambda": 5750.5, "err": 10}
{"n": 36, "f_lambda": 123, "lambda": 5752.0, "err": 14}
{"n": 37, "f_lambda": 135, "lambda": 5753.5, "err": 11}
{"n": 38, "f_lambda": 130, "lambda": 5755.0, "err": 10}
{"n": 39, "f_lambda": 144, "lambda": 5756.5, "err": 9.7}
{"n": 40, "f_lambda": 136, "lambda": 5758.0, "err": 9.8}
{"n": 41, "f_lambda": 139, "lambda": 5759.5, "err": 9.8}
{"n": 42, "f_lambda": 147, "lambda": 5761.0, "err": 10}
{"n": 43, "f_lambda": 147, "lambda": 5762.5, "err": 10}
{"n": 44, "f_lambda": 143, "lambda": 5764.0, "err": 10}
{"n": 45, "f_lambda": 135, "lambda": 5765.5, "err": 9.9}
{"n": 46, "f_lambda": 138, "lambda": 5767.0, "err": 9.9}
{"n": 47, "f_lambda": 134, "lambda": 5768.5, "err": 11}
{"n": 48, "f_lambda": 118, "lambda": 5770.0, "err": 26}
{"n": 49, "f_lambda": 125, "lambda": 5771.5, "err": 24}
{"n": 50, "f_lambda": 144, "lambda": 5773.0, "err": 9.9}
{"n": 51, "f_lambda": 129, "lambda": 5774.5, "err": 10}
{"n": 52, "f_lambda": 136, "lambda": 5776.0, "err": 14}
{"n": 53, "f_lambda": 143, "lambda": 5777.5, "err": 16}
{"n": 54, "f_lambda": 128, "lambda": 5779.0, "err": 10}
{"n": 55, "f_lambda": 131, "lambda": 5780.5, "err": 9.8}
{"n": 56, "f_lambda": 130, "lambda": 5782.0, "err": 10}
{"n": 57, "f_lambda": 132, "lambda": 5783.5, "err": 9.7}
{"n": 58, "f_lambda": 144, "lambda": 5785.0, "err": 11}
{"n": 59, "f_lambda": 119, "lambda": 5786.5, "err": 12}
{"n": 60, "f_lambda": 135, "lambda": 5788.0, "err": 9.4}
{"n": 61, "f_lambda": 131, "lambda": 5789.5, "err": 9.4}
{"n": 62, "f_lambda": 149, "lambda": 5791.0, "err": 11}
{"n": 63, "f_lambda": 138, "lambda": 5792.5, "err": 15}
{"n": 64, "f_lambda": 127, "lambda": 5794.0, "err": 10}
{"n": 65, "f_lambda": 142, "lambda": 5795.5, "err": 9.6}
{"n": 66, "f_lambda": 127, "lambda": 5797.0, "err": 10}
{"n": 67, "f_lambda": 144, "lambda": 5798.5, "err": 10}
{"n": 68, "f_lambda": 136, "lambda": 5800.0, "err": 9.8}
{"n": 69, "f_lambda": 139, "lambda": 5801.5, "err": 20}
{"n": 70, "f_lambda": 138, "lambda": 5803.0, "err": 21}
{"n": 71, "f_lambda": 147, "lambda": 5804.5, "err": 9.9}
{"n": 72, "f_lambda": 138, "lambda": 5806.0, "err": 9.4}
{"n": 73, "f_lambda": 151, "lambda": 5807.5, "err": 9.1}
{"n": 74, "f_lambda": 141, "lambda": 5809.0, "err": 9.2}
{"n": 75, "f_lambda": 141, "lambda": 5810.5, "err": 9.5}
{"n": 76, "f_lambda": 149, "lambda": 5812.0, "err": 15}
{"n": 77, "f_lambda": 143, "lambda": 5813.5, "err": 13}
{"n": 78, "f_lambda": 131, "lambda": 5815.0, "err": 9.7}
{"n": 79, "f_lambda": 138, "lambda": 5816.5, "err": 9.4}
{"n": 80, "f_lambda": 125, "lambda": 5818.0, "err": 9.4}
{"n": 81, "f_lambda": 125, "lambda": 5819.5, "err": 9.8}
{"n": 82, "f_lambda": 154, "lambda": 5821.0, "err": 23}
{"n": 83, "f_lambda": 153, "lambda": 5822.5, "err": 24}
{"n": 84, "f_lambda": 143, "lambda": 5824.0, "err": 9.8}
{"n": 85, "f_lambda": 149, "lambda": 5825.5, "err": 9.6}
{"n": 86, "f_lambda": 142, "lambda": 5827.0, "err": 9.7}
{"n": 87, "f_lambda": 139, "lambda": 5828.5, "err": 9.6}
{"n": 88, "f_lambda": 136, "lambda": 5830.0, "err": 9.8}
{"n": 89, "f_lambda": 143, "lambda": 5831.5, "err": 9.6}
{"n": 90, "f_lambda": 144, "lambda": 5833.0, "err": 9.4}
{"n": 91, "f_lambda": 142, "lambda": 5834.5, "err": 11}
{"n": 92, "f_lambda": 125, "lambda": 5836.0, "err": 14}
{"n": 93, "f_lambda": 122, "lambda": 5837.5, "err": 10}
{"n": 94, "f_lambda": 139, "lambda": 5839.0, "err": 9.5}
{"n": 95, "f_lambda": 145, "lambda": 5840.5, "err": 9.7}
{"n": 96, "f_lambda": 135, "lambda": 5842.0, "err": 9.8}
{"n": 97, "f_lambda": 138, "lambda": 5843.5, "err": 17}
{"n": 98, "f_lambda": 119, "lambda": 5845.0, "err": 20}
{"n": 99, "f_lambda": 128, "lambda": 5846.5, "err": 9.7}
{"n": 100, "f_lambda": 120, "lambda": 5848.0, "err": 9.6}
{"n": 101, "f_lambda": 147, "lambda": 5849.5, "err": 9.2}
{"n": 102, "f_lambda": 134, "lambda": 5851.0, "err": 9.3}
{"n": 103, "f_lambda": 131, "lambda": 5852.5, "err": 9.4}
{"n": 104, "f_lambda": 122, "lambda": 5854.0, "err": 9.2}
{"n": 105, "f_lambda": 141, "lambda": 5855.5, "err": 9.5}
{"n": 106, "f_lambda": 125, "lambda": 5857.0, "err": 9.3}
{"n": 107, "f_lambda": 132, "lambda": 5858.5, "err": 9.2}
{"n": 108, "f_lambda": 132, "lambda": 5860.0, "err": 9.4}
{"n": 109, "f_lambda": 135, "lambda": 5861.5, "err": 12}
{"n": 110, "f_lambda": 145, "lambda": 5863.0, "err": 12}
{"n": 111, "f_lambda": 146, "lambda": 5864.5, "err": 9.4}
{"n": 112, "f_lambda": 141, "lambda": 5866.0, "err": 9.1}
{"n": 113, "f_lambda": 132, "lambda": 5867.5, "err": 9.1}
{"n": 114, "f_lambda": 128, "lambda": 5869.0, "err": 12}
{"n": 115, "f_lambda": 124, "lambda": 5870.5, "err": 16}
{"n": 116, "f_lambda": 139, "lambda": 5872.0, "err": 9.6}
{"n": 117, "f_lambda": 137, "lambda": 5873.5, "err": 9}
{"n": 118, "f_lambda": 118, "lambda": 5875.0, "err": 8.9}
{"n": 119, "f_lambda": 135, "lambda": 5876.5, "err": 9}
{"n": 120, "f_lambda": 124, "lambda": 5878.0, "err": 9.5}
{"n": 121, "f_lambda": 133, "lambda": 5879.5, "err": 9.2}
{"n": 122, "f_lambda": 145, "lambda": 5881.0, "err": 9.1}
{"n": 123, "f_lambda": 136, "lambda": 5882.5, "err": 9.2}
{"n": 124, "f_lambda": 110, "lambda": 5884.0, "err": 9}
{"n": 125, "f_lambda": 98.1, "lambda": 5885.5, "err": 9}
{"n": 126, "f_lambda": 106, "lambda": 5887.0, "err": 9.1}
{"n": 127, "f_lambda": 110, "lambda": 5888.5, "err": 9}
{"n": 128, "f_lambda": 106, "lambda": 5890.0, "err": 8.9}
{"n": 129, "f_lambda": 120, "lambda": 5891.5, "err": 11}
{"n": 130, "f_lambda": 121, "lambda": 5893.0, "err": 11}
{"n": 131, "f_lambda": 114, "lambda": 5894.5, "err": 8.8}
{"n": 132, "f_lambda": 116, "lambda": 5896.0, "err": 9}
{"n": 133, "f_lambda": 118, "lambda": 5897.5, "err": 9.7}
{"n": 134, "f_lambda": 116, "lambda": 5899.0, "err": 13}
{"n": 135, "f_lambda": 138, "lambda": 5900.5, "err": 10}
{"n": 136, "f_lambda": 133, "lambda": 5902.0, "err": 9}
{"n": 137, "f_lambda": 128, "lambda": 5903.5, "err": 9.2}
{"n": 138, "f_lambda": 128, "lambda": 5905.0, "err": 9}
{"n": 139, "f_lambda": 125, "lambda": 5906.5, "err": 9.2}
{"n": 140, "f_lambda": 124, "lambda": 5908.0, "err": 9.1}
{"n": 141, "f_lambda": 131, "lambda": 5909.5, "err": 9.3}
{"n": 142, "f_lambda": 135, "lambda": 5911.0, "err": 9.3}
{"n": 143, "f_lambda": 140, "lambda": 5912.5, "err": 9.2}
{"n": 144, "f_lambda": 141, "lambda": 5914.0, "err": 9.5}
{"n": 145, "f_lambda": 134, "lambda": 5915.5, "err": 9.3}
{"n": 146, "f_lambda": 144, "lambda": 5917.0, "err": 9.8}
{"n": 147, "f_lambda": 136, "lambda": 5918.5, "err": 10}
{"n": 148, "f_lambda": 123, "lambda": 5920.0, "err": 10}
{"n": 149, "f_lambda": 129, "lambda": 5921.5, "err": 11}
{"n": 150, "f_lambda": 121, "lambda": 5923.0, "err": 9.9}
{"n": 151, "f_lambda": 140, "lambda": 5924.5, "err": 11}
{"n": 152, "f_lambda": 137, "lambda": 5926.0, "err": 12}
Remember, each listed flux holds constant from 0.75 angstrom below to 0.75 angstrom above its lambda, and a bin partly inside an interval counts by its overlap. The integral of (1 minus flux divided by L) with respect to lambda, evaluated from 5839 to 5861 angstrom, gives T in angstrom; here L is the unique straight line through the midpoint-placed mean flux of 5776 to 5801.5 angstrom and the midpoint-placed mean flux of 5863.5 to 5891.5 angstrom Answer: -0.6 angstrom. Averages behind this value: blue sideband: 135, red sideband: 126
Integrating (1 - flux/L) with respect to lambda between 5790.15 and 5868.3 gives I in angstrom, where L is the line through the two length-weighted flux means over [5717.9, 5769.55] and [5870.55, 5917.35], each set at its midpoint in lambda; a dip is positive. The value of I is -3.9 angstrom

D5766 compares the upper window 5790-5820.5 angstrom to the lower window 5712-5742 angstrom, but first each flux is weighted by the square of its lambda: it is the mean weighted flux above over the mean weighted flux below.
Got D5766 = 1.0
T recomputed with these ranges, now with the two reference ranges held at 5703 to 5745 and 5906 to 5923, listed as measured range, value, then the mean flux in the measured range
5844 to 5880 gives 0.45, 132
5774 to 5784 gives 0.21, 133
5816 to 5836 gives -0.88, 140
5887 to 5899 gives 1.67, 114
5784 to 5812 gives -0.67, 138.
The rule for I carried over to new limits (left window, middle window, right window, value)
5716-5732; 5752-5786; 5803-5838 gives 0.83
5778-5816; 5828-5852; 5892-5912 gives -0.42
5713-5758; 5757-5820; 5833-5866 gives -0.66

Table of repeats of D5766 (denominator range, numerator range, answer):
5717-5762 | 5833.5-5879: 1.00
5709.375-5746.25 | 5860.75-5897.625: 0.96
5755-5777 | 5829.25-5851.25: 1.01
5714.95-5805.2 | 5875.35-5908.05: 0.93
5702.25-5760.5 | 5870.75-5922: 0.99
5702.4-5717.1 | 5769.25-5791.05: 1.05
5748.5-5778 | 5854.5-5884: 1.03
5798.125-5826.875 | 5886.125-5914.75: 0.90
